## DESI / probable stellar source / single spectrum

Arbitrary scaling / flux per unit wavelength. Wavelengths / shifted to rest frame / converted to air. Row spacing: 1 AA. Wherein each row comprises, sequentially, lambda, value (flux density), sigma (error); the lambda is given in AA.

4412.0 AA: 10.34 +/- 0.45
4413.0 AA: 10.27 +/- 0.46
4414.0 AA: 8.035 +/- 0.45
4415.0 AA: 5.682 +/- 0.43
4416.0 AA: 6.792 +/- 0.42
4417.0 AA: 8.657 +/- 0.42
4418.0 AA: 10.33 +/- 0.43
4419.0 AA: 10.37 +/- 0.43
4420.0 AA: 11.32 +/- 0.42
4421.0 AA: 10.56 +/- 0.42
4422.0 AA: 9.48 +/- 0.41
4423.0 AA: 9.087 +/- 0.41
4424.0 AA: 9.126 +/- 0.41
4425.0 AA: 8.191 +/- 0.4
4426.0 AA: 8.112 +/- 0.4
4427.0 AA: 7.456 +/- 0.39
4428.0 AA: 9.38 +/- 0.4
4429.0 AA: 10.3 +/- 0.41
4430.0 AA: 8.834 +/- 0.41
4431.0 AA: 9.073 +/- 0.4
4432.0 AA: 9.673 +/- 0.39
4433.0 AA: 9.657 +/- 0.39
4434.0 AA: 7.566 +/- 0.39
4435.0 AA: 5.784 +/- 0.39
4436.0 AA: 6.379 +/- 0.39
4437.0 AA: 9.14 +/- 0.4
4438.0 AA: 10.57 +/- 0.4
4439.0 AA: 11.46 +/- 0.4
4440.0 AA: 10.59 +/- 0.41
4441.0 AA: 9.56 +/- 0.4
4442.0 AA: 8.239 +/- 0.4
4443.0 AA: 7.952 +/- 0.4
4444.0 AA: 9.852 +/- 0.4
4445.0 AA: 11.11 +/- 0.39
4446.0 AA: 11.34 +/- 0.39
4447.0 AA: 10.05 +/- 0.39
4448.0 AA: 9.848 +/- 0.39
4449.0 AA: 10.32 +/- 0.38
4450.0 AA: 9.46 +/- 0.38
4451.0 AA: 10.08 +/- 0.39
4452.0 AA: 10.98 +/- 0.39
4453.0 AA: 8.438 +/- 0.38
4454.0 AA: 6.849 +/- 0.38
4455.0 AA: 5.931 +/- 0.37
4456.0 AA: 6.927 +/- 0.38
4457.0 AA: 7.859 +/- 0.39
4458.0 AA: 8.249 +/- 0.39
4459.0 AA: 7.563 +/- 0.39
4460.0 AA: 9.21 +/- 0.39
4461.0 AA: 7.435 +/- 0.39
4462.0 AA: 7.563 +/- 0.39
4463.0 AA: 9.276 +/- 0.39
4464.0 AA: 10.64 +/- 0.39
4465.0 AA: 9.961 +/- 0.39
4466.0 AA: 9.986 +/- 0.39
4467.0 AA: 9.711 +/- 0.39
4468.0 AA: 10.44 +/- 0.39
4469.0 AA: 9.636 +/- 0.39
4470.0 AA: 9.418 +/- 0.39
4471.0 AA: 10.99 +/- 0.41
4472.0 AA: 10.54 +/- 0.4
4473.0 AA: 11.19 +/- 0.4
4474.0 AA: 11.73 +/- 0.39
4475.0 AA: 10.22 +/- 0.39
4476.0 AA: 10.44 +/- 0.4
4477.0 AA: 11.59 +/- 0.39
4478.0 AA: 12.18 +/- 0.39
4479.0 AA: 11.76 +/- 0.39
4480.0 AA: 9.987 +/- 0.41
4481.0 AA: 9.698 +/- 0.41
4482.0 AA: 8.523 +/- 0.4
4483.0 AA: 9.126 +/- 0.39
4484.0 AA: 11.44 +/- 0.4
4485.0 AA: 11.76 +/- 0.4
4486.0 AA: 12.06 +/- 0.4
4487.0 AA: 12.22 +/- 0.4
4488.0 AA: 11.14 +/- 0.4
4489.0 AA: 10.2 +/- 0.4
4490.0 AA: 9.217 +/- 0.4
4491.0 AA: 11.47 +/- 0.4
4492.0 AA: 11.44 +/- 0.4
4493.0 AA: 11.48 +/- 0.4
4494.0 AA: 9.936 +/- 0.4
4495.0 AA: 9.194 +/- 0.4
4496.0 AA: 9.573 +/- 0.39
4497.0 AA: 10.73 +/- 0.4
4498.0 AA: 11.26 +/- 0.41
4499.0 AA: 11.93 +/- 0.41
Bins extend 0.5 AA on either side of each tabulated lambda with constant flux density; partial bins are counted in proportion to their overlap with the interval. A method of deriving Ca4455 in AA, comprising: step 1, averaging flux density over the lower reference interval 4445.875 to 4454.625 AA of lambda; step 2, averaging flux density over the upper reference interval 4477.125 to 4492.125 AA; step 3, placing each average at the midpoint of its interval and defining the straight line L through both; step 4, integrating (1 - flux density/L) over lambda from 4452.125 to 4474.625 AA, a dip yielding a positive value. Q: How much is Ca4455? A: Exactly 2.17 AA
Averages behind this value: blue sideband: 9.58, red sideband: 10.8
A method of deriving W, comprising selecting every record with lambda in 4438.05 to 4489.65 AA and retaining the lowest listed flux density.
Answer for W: 5.931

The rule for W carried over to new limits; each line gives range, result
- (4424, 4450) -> 5.784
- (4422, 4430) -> 7.456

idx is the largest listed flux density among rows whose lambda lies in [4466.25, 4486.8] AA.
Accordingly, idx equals 12.18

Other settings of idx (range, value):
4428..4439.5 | 11.46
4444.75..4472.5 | 11.34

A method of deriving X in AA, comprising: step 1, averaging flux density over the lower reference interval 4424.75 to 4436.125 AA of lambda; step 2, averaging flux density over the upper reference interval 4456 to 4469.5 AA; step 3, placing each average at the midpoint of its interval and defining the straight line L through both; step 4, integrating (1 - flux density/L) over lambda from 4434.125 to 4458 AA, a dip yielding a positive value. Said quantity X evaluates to -0.95 AA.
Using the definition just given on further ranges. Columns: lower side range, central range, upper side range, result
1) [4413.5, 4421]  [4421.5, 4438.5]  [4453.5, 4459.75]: -0.7 AA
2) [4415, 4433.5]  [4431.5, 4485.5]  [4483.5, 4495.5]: 3.0 AA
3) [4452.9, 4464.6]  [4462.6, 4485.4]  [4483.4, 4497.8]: -2.7 AA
